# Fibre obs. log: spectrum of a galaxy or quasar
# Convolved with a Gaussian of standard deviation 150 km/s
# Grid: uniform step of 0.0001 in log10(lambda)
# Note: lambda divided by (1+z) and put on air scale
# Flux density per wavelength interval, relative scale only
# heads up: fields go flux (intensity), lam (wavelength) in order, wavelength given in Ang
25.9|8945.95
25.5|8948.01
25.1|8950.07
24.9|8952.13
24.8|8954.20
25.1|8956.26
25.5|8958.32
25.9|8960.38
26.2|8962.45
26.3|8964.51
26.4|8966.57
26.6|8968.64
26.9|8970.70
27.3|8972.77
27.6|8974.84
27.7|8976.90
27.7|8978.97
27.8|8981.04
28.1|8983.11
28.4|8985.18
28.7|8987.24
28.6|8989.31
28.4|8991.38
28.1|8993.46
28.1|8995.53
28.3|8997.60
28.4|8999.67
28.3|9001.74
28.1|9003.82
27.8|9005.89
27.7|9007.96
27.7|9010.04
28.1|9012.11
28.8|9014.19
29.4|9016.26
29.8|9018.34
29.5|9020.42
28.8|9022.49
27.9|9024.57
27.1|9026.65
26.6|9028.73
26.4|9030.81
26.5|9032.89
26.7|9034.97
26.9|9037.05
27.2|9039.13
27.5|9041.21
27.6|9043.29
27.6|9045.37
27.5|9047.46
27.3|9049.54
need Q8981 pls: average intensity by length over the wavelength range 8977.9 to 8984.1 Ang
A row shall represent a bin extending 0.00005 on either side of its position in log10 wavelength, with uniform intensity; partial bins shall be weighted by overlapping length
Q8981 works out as 27.8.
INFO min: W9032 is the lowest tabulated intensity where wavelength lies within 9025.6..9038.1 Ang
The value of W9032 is 26.4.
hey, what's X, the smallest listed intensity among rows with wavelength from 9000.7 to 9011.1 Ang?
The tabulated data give 27.7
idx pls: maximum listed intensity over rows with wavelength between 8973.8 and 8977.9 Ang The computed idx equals 27.7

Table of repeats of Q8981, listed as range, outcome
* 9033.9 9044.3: 27.2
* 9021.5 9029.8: 27.6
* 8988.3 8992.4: 28.5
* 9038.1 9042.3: 27.4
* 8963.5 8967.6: 26.4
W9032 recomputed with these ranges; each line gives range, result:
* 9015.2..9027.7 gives 27.1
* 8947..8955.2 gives 24.8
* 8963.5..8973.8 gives 26.3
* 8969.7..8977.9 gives 26.9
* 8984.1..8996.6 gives 28.1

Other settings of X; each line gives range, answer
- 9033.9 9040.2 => 26.7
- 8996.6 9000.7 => 28.3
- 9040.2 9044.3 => 27.5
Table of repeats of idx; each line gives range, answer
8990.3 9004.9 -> 28.4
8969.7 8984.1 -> 28.1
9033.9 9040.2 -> 27.2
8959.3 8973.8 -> 27.3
